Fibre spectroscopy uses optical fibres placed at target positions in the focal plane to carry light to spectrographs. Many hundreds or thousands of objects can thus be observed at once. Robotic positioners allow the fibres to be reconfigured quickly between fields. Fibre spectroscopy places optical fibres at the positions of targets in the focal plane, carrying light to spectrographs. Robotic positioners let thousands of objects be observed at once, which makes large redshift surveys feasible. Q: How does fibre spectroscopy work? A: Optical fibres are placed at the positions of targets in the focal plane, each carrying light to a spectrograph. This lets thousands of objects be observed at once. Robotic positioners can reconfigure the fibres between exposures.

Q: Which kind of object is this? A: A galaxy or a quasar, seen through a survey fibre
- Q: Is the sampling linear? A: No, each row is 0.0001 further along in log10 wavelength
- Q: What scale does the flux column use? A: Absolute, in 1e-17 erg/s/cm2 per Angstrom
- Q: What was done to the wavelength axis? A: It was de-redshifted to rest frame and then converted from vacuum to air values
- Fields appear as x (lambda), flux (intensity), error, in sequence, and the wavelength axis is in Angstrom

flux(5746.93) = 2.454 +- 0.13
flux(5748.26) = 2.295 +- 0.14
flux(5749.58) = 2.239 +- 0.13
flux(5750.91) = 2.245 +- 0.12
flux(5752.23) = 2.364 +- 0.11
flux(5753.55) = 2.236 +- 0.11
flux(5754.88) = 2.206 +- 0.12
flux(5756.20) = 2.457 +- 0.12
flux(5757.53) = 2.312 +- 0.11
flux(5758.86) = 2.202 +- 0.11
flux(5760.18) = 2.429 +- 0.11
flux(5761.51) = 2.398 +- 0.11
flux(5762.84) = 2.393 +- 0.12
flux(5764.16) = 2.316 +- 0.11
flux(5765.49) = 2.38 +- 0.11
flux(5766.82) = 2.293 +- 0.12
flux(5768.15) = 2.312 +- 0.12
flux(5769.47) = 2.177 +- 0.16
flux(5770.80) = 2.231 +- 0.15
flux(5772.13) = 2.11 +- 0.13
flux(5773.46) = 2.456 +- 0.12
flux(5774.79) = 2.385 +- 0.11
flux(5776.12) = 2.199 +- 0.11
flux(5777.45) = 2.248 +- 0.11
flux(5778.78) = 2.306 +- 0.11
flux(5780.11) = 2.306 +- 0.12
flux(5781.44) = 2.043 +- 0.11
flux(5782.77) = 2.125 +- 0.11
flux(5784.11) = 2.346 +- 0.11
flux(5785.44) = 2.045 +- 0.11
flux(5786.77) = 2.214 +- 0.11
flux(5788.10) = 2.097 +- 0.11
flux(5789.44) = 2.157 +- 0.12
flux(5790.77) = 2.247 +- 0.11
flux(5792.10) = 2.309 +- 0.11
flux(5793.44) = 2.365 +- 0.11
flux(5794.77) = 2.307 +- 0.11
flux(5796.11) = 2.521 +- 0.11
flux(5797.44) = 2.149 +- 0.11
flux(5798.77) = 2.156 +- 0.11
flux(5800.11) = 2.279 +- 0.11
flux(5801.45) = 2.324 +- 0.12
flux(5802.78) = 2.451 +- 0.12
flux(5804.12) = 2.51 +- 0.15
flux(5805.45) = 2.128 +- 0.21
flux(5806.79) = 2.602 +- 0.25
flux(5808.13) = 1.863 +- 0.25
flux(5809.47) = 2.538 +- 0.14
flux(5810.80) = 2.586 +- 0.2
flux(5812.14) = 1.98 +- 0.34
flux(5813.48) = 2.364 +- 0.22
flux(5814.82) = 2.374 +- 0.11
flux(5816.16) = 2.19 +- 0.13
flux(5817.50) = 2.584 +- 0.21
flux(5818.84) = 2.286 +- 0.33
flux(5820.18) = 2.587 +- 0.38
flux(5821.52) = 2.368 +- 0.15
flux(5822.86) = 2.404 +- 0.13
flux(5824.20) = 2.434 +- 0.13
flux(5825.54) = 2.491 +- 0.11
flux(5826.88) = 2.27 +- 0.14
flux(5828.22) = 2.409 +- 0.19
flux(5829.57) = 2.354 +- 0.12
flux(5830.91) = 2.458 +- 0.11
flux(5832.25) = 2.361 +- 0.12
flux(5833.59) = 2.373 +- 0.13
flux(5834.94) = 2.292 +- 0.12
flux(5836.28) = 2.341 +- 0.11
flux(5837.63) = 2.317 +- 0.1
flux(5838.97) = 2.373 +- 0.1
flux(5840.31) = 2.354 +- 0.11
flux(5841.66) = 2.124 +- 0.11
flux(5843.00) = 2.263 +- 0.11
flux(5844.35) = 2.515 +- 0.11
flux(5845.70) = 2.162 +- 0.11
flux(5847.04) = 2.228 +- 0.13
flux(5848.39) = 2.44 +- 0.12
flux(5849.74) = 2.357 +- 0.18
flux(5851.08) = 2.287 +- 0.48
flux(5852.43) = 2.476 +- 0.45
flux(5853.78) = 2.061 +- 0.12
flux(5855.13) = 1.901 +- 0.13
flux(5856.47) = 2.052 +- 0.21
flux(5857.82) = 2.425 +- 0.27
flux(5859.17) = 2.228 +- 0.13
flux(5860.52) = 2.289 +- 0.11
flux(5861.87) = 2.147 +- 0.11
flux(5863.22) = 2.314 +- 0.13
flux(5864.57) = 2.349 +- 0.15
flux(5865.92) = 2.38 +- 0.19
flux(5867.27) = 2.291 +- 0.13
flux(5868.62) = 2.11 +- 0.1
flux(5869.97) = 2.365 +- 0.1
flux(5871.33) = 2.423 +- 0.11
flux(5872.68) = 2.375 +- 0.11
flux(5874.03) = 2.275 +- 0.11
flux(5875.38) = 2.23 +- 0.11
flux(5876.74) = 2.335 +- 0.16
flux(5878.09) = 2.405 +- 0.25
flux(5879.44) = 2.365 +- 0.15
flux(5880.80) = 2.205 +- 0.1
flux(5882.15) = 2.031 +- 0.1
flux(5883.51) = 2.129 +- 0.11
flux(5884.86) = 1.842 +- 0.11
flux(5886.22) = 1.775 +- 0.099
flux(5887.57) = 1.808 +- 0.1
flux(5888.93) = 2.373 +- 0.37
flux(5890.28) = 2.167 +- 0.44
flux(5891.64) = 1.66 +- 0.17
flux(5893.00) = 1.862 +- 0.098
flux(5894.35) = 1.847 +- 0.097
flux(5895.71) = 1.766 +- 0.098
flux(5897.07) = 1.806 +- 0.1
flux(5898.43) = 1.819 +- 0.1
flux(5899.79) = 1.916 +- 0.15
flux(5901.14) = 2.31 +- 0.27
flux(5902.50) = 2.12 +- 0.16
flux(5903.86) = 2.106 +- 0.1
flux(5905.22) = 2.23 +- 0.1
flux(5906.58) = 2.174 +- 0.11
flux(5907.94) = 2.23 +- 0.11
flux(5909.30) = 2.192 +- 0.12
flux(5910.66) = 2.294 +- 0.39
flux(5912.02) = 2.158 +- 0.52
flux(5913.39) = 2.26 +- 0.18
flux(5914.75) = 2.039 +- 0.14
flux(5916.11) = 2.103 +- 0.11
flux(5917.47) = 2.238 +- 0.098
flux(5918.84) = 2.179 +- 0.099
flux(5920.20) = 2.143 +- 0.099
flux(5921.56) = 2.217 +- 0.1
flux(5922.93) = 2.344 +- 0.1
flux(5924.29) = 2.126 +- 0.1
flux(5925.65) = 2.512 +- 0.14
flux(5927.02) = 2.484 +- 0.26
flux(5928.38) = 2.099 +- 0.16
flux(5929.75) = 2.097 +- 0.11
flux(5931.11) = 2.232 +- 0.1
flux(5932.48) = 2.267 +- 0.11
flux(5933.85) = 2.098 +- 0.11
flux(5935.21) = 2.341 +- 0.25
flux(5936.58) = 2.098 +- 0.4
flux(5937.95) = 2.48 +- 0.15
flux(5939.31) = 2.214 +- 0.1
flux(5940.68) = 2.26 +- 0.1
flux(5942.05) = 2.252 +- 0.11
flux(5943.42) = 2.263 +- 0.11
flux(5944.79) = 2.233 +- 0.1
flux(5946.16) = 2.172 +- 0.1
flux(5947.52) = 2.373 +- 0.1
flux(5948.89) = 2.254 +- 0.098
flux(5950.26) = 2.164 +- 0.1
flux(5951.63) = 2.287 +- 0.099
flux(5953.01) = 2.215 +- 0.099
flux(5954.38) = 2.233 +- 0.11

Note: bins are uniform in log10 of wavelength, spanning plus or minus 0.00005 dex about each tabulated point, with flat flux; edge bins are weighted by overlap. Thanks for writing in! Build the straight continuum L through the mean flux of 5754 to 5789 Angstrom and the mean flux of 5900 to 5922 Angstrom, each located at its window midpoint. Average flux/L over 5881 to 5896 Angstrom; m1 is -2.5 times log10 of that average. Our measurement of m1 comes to 0.13 mag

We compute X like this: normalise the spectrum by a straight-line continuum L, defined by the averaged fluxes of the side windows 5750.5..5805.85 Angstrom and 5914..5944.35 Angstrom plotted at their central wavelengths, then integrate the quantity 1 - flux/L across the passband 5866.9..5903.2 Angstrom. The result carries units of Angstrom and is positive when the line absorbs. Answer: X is 2.4 Angstrom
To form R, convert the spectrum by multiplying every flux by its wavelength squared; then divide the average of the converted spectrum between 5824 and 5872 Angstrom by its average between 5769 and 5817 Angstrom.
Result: 1.03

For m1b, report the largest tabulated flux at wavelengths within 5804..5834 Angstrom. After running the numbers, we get 2.602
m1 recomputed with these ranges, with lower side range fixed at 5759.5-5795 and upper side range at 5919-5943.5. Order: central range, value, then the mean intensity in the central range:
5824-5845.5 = -0.043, 2.35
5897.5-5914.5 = 0.054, 2.14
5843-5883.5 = -0.008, 2.27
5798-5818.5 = -0.030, 2.33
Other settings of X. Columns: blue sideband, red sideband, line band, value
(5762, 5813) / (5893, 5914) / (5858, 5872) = -1.0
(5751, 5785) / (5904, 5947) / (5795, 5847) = -1.8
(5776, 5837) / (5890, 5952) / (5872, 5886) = 0.1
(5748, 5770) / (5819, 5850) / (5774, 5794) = 0.9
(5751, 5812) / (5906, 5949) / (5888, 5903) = 1.9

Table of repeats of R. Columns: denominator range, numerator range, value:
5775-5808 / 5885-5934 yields 0.97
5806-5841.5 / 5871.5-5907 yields 0.90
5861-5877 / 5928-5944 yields 0.99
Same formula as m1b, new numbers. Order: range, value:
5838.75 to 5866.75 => 2.515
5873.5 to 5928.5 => 2.512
